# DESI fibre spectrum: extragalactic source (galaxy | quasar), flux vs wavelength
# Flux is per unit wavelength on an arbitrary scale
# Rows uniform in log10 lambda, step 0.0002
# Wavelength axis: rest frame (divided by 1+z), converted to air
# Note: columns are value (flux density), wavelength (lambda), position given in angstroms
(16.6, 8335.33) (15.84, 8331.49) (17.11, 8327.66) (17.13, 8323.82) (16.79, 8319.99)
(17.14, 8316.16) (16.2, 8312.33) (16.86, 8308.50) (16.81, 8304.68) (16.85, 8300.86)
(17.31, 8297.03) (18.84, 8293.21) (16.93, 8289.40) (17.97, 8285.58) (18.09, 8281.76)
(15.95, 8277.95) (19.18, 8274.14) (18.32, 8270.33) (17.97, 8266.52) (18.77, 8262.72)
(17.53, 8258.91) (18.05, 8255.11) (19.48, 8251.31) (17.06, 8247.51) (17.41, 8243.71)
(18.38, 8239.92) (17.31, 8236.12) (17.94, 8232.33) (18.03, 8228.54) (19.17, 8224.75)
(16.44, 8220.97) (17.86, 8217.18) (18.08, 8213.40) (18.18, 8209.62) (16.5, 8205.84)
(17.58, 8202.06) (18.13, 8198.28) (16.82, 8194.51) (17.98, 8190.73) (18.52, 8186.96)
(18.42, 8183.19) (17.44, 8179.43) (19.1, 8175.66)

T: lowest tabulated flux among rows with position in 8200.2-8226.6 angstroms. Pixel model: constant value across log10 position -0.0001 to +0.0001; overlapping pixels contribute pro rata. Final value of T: 16.44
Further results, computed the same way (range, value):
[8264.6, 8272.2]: 17.97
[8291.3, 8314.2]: 16.2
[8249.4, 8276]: 17.53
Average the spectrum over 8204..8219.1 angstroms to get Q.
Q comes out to 17.7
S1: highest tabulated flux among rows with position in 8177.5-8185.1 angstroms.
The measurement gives 18.42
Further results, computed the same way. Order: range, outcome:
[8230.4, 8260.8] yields 19.48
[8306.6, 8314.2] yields 16.86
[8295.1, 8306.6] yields 17.31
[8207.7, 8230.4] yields 19.17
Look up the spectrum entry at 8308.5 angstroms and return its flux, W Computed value 16.86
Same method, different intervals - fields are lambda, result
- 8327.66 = 17.11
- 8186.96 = 18.52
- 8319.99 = 16.79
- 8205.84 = 16.5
